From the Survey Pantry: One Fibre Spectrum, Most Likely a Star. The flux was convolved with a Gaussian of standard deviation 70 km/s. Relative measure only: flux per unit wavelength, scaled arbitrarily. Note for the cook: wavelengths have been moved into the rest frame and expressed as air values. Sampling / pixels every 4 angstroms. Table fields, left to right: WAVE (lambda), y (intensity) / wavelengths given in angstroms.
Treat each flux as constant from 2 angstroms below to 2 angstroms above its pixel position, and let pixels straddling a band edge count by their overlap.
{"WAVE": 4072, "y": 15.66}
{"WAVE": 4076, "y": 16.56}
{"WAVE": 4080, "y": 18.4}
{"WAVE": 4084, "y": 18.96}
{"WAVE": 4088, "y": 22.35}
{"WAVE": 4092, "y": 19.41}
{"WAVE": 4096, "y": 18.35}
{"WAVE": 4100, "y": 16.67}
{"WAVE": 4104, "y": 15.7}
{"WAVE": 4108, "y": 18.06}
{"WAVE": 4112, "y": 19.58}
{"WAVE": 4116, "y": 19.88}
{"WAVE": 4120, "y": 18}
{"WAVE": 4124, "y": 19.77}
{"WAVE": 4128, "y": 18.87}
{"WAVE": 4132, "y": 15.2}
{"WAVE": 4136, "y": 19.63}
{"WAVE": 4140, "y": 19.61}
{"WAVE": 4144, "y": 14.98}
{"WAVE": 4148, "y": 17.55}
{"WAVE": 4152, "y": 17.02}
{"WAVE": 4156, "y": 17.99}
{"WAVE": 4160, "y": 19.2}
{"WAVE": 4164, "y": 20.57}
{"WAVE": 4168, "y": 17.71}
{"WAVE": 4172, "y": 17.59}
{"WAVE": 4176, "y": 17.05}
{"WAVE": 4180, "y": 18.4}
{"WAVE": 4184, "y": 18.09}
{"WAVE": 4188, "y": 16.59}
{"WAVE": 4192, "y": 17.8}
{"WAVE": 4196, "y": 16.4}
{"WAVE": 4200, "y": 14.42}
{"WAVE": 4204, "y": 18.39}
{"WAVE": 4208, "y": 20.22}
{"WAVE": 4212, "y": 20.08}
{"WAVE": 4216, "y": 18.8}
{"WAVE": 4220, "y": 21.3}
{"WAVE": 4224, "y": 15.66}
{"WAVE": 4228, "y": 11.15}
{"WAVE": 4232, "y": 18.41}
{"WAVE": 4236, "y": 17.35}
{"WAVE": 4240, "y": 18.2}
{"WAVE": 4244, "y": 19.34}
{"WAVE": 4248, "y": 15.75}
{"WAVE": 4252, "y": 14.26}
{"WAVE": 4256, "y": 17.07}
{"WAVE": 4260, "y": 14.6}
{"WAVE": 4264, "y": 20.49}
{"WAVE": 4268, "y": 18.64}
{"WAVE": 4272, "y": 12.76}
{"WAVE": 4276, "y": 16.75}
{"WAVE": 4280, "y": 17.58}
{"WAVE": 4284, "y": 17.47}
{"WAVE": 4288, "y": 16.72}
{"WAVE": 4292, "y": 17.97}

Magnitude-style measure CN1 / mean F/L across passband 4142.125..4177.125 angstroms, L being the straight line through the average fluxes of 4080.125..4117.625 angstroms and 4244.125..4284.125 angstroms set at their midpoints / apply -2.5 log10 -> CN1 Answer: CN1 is 0.01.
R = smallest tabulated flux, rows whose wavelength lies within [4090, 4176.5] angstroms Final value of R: 14.98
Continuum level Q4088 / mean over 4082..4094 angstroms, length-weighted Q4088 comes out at 20.2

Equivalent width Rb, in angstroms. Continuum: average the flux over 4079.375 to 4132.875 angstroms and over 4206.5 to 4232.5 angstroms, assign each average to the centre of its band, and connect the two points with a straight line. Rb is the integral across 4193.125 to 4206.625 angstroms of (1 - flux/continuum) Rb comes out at 1.00 angstroms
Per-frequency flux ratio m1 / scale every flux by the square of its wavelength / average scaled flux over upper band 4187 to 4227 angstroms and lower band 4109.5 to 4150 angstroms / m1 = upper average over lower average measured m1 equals 1.0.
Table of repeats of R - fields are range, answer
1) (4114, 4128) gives 18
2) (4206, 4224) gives 15.66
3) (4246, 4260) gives 14.26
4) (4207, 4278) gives 11.15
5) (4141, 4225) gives 14.42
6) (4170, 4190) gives 16.59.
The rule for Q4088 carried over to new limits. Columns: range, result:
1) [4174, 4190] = 17.5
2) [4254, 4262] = 15.8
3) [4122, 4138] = 18.4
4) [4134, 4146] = 18.1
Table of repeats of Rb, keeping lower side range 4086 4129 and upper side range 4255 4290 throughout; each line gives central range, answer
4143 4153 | 0.9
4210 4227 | -1.0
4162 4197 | 0.2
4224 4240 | 1.3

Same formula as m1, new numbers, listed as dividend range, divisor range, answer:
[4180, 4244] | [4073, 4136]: 1.01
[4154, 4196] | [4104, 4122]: 1.00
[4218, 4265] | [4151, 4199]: 0.98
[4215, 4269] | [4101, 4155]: 1.01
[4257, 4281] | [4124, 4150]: 1.00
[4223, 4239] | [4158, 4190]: 0.89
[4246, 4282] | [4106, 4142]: 0.94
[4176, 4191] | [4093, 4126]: 1.00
